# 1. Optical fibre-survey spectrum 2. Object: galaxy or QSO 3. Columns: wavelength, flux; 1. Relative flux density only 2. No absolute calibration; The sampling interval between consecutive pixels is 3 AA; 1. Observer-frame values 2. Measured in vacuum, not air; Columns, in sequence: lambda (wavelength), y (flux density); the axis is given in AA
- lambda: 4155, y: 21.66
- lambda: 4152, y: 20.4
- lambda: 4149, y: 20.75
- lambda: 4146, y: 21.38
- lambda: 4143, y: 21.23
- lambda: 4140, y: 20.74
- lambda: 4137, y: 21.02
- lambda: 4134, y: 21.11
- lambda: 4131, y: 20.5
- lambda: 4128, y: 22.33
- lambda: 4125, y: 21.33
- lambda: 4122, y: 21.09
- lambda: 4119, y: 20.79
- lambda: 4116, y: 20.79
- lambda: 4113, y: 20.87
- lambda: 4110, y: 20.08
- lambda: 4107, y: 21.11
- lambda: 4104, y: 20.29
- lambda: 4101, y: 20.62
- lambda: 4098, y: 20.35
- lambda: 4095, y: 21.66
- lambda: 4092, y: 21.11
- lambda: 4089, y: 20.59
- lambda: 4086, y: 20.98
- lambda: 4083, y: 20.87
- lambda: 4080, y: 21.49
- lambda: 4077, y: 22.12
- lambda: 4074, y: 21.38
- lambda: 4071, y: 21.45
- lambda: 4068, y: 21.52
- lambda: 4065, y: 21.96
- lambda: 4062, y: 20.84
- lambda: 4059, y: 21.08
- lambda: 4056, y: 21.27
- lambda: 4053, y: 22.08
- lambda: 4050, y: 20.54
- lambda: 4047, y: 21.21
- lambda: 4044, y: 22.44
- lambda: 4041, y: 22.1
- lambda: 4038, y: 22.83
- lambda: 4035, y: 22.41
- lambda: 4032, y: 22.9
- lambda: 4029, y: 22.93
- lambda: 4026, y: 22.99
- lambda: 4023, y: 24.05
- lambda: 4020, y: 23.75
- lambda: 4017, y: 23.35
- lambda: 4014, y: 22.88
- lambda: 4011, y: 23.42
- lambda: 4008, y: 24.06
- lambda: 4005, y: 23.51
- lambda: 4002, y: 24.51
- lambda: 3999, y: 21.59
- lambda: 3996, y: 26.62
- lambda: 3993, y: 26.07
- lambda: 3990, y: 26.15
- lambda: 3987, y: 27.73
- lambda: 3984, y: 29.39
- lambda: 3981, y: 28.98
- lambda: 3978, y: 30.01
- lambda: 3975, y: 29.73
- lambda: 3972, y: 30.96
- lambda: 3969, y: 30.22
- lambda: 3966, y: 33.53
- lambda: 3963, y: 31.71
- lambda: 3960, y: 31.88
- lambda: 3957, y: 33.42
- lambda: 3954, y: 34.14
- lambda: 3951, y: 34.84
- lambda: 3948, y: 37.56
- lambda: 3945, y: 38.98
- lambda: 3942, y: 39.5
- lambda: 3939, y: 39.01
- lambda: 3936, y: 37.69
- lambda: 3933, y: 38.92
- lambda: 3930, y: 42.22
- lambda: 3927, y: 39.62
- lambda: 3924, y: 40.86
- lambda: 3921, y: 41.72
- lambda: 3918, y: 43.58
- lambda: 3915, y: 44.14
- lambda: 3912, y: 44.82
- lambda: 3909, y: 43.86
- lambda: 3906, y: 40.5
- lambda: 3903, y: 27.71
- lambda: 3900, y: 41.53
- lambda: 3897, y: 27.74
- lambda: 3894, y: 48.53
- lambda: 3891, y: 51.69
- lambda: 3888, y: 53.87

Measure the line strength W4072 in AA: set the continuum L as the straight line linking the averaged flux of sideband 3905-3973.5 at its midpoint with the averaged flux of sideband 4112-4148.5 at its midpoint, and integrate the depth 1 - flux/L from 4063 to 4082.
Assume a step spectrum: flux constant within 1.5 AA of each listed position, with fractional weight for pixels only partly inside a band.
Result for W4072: 3.32 AA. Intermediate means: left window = 38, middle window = 21.6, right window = 21.1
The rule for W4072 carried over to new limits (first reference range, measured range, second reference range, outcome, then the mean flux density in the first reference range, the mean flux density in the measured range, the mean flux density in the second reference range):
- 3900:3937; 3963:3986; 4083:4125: 2.8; 40.6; 30.4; 20.8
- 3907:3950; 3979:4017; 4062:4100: 7.8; 40.8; 25.4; 21.3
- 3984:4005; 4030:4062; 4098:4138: 2.4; 25.6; 21.9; 20.9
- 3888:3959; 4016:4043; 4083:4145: 5.8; 39.9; 23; 20.9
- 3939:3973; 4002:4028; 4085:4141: 5.2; 34.5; 23.5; 20.9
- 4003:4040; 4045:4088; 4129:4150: 2.0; 23.3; 21.3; 21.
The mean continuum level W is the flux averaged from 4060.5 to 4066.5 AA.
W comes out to 21.4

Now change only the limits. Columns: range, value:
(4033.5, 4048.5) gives 22.2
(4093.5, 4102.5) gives 20.9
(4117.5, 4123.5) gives 20.9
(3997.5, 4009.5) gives 23.4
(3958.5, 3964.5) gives 31.8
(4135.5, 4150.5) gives 21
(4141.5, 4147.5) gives 21.3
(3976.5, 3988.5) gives 29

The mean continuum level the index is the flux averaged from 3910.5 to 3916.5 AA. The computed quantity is 44.5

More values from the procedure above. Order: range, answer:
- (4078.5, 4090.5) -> 21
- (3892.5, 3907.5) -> 37.2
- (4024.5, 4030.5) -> 23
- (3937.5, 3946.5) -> 39.2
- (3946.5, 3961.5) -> 34.4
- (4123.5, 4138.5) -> 21.3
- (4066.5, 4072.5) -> 21.5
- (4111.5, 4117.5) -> 20.8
